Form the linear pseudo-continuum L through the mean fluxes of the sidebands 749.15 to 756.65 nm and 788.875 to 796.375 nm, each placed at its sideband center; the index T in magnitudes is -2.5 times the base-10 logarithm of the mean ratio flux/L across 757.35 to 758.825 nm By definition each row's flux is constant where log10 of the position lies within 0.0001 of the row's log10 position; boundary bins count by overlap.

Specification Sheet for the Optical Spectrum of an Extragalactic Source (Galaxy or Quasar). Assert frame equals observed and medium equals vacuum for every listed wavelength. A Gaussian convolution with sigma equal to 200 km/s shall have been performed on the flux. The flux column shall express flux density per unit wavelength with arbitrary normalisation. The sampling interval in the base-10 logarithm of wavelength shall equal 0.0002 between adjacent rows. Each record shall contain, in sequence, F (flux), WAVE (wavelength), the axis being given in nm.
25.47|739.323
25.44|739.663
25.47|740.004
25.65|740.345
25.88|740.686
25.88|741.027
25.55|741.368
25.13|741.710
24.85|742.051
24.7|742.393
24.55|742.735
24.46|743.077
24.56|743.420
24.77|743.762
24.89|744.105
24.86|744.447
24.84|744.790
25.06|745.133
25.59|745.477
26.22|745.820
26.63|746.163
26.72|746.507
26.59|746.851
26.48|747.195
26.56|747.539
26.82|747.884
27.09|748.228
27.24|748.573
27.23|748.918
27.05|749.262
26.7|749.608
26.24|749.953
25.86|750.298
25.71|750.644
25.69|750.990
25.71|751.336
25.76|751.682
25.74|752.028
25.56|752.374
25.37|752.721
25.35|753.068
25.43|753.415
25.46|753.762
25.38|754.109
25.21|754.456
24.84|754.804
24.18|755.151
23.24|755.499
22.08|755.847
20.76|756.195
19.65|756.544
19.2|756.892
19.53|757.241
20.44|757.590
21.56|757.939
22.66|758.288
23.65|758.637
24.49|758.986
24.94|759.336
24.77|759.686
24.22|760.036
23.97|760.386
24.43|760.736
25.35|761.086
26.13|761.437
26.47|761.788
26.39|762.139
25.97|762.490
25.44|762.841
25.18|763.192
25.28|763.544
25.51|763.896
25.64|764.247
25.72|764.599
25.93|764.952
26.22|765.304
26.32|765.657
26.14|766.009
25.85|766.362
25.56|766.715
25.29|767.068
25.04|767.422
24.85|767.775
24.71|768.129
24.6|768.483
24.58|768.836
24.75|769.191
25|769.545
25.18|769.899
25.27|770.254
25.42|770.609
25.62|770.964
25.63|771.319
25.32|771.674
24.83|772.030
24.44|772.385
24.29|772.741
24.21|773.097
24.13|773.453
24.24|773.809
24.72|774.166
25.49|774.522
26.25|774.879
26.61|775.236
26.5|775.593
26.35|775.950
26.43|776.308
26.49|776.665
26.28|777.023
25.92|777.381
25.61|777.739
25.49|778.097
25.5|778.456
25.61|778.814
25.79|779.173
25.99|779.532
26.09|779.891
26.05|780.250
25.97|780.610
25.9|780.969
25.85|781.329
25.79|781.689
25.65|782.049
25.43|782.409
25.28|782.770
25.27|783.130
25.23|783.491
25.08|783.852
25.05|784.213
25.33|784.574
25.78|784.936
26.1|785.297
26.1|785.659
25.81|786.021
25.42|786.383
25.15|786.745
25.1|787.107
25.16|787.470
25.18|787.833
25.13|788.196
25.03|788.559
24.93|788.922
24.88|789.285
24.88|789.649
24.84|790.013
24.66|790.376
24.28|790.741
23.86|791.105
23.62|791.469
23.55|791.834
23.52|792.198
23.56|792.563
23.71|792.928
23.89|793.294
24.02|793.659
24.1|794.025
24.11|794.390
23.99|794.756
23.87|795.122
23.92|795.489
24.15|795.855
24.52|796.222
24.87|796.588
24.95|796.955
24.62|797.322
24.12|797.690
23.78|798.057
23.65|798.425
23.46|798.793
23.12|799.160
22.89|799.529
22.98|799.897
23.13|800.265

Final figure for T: 0.13 mag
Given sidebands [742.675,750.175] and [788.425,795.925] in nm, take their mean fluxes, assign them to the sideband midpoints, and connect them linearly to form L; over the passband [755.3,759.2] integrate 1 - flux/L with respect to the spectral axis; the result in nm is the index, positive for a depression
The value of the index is 0.60 nm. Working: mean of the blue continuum 26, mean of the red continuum 24.2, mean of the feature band 21.6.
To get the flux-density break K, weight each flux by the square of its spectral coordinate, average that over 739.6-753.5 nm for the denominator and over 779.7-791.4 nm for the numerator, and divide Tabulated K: 1.09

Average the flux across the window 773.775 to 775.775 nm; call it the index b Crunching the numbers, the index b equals 25.7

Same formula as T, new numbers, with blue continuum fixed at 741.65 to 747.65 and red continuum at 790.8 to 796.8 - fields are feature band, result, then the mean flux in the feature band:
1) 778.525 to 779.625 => -0.06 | 25.8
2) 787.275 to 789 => -0.04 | 25.1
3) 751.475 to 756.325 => 0.02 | 24.6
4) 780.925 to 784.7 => -0.05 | 25.4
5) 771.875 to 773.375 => 0.01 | 24.4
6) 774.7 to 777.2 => -0.08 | 26.4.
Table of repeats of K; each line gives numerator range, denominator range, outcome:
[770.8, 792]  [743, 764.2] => 1.09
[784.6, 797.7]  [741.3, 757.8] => 1.10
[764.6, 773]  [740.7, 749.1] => 1.05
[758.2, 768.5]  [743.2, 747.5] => 1.03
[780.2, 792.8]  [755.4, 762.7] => 1.15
